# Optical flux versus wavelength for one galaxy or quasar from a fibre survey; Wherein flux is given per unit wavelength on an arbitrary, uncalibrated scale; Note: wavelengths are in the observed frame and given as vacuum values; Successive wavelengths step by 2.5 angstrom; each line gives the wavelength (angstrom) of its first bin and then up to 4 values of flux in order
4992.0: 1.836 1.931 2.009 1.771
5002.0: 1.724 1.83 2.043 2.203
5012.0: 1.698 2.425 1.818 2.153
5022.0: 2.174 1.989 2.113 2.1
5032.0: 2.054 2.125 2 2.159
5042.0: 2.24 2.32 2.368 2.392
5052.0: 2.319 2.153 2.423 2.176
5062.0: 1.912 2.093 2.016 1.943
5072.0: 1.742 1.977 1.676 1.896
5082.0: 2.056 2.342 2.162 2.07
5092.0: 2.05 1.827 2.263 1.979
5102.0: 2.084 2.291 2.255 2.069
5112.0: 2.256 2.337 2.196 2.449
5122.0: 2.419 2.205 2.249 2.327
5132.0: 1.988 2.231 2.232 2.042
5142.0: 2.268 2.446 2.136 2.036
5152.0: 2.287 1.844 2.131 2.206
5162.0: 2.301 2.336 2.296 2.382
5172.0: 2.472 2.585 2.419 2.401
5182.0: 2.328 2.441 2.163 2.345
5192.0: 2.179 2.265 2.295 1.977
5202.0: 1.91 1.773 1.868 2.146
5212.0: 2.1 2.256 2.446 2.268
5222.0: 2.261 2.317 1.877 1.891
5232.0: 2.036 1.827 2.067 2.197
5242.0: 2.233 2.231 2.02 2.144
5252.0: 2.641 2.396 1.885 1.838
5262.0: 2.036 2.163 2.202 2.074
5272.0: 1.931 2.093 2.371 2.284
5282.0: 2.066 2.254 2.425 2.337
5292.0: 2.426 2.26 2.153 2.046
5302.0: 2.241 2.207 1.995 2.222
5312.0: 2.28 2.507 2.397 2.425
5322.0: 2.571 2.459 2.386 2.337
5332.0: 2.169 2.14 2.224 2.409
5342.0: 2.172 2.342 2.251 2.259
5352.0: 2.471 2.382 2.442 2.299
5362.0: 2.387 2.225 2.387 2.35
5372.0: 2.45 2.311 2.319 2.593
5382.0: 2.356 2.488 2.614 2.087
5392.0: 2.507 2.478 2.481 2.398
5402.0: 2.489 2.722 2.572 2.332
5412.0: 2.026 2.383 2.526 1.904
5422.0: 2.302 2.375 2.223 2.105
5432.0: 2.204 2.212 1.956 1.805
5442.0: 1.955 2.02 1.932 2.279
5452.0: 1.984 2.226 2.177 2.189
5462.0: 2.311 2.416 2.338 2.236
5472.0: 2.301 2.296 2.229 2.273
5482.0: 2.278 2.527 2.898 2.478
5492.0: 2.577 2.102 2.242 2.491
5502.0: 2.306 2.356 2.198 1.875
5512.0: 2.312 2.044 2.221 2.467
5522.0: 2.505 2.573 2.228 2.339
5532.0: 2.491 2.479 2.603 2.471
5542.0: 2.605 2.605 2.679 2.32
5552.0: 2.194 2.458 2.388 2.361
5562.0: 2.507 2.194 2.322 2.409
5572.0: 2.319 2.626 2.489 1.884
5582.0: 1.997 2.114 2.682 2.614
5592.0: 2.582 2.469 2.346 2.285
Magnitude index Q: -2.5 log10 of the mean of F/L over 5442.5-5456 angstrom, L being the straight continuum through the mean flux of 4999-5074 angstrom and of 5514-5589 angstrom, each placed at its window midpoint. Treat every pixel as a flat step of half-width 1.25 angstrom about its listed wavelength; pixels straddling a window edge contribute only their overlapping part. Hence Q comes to 0.12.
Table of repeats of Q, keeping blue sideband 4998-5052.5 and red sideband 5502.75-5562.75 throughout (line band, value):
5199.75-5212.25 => 0.13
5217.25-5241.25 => 0.05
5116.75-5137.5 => -0.05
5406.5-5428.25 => 0.02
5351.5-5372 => -0.04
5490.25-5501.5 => 0.00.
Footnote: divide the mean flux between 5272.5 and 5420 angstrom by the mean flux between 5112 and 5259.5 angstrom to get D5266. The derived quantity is 1.1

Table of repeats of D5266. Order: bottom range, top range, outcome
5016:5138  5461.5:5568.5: 1.11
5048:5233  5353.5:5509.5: 1.06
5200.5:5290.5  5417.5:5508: 1.05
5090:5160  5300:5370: 1.06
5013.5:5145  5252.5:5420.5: 1.07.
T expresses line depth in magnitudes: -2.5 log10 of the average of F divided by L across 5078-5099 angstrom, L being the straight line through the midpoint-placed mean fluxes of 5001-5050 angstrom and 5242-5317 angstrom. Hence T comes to 0.02 mag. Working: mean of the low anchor 2.09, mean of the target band 2.07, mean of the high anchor 2.2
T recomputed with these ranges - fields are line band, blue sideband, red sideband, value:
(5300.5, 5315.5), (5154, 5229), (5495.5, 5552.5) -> 0.02 mag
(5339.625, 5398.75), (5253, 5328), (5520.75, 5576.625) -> -0.04 mag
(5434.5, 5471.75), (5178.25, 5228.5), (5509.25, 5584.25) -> 0.09 mag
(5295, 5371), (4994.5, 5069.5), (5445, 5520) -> -0.04 mag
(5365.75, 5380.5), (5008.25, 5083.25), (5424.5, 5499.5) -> -0.09 mag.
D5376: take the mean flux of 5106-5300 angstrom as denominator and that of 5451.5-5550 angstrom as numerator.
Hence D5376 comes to 1.07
